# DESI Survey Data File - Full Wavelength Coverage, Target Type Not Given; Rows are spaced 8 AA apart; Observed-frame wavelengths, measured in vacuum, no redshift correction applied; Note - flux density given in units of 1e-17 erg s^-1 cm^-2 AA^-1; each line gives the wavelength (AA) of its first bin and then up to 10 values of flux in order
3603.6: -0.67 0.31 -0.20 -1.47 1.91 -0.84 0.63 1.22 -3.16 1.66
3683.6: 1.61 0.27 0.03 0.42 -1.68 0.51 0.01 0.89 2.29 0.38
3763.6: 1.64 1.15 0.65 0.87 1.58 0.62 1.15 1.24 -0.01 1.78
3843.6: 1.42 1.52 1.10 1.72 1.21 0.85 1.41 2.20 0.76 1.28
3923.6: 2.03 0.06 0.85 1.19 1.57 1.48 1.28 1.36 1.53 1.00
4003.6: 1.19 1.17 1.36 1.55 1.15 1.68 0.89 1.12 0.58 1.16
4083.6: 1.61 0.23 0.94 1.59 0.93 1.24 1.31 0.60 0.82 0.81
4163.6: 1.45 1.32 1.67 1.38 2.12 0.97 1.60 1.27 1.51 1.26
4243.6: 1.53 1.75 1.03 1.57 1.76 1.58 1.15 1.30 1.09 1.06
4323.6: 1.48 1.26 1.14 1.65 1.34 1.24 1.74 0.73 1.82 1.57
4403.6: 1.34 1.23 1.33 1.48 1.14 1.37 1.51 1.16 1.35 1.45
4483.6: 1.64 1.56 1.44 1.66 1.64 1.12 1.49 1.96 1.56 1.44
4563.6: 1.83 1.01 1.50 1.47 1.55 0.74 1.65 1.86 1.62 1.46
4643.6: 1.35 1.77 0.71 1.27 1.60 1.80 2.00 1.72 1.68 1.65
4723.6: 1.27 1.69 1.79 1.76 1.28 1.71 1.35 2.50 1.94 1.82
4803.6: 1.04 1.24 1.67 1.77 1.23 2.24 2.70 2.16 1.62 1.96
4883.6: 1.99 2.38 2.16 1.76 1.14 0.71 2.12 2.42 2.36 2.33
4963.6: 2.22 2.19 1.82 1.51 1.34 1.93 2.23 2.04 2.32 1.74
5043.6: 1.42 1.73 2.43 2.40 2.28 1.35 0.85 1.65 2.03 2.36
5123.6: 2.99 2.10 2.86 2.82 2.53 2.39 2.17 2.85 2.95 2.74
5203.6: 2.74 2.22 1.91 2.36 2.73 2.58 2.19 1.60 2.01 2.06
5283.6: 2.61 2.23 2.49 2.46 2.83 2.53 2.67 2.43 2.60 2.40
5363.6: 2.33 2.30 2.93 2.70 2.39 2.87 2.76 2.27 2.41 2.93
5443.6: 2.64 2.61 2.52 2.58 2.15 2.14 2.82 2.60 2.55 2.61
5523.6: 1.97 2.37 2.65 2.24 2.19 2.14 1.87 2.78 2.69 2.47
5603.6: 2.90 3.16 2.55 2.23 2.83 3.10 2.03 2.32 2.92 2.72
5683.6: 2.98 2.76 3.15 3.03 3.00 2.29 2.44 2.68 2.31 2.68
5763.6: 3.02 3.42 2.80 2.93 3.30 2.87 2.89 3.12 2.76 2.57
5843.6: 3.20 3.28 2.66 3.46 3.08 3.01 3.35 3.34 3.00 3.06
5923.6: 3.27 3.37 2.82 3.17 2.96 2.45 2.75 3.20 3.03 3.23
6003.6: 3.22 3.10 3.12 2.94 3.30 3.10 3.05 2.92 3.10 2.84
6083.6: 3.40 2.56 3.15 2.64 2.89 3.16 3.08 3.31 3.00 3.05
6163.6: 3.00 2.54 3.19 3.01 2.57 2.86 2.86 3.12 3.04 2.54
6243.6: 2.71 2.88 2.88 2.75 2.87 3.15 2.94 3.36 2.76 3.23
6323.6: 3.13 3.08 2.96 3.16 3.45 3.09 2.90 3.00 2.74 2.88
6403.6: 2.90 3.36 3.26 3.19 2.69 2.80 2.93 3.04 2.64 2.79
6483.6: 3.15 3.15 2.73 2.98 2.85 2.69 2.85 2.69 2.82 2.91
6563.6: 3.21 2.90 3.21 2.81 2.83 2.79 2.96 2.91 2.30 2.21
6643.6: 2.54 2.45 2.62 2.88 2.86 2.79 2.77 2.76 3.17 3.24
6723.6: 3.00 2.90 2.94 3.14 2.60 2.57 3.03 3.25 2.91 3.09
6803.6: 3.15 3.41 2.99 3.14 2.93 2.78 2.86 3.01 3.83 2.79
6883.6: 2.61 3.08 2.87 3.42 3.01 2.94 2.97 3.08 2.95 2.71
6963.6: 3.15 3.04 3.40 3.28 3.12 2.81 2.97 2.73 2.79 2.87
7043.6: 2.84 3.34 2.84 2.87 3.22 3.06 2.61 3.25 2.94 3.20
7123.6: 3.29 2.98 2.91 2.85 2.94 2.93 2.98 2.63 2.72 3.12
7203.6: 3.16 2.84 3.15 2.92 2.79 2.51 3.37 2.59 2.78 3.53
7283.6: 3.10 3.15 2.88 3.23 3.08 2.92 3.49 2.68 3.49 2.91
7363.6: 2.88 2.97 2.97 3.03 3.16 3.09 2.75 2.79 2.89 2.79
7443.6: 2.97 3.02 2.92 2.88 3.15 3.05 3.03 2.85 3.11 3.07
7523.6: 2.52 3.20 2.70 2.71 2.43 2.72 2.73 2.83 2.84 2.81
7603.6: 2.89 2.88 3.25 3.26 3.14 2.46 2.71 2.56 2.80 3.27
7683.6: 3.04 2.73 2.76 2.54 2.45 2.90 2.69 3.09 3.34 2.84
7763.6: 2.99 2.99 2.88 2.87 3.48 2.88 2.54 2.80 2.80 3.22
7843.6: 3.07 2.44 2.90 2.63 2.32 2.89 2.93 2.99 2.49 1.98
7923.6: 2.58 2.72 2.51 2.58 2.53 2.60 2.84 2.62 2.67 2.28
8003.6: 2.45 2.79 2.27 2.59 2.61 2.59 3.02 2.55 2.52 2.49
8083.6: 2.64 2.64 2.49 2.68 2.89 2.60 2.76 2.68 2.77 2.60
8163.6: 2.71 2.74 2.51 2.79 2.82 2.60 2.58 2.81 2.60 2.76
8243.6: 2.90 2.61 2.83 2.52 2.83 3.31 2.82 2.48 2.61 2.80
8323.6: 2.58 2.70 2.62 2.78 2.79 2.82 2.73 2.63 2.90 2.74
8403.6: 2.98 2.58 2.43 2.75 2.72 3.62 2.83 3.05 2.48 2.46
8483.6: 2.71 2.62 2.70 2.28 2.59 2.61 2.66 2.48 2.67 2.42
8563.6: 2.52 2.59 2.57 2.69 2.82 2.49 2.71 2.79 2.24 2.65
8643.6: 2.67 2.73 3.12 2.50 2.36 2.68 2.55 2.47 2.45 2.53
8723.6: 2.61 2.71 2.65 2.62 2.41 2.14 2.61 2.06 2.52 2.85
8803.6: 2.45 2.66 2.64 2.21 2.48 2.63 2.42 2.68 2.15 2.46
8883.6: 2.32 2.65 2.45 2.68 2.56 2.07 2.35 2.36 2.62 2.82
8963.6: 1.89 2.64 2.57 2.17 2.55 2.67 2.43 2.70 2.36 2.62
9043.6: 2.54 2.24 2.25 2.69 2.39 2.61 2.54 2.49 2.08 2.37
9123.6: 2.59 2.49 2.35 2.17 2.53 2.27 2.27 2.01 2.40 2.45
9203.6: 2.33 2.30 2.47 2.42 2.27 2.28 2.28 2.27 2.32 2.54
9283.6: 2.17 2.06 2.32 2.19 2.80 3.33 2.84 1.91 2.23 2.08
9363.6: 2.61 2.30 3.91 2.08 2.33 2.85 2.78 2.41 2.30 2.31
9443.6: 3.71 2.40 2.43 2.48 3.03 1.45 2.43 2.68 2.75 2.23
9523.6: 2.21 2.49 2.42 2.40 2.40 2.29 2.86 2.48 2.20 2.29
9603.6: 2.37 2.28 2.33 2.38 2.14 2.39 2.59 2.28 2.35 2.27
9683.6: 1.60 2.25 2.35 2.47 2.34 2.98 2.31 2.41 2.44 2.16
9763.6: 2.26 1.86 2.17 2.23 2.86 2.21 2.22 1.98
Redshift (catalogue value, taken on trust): 0.282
